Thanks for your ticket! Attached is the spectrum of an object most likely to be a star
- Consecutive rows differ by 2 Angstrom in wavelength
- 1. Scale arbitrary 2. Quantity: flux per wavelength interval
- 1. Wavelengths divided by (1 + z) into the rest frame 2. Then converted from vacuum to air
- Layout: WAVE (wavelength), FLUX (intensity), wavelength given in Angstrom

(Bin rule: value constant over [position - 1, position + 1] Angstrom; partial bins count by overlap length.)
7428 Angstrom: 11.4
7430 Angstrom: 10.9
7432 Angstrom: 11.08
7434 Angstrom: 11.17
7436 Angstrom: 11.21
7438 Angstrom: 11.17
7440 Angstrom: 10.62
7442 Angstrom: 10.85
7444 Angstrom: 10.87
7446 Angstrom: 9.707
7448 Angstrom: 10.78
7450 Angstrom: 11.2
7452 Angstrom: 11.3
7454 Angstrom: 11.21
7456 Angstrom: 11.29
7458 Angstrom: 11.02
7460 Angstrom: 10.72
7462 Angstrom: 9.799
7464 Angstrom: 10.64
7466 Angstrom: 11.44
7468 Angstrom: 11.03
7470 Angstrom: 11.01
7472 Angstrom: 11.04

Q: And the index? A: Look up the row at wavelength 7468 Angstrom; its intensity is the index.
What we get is 11.03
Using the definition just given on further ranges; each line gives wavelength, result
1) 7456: 11.29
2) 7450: 11.2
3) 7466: 11.44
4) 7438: 11.17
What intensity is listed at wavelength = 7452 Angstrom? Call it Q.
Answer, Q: 11.3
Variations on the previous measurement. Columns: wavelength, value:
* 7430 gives 10.9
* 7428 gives 11.4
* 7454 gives 11.21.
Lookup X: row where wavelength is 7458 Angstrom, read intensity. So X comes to 11.02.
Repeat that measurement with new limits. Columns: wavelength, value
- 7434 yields 11.17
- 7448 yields 10.78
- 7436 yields 11.21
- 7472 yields 11.04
